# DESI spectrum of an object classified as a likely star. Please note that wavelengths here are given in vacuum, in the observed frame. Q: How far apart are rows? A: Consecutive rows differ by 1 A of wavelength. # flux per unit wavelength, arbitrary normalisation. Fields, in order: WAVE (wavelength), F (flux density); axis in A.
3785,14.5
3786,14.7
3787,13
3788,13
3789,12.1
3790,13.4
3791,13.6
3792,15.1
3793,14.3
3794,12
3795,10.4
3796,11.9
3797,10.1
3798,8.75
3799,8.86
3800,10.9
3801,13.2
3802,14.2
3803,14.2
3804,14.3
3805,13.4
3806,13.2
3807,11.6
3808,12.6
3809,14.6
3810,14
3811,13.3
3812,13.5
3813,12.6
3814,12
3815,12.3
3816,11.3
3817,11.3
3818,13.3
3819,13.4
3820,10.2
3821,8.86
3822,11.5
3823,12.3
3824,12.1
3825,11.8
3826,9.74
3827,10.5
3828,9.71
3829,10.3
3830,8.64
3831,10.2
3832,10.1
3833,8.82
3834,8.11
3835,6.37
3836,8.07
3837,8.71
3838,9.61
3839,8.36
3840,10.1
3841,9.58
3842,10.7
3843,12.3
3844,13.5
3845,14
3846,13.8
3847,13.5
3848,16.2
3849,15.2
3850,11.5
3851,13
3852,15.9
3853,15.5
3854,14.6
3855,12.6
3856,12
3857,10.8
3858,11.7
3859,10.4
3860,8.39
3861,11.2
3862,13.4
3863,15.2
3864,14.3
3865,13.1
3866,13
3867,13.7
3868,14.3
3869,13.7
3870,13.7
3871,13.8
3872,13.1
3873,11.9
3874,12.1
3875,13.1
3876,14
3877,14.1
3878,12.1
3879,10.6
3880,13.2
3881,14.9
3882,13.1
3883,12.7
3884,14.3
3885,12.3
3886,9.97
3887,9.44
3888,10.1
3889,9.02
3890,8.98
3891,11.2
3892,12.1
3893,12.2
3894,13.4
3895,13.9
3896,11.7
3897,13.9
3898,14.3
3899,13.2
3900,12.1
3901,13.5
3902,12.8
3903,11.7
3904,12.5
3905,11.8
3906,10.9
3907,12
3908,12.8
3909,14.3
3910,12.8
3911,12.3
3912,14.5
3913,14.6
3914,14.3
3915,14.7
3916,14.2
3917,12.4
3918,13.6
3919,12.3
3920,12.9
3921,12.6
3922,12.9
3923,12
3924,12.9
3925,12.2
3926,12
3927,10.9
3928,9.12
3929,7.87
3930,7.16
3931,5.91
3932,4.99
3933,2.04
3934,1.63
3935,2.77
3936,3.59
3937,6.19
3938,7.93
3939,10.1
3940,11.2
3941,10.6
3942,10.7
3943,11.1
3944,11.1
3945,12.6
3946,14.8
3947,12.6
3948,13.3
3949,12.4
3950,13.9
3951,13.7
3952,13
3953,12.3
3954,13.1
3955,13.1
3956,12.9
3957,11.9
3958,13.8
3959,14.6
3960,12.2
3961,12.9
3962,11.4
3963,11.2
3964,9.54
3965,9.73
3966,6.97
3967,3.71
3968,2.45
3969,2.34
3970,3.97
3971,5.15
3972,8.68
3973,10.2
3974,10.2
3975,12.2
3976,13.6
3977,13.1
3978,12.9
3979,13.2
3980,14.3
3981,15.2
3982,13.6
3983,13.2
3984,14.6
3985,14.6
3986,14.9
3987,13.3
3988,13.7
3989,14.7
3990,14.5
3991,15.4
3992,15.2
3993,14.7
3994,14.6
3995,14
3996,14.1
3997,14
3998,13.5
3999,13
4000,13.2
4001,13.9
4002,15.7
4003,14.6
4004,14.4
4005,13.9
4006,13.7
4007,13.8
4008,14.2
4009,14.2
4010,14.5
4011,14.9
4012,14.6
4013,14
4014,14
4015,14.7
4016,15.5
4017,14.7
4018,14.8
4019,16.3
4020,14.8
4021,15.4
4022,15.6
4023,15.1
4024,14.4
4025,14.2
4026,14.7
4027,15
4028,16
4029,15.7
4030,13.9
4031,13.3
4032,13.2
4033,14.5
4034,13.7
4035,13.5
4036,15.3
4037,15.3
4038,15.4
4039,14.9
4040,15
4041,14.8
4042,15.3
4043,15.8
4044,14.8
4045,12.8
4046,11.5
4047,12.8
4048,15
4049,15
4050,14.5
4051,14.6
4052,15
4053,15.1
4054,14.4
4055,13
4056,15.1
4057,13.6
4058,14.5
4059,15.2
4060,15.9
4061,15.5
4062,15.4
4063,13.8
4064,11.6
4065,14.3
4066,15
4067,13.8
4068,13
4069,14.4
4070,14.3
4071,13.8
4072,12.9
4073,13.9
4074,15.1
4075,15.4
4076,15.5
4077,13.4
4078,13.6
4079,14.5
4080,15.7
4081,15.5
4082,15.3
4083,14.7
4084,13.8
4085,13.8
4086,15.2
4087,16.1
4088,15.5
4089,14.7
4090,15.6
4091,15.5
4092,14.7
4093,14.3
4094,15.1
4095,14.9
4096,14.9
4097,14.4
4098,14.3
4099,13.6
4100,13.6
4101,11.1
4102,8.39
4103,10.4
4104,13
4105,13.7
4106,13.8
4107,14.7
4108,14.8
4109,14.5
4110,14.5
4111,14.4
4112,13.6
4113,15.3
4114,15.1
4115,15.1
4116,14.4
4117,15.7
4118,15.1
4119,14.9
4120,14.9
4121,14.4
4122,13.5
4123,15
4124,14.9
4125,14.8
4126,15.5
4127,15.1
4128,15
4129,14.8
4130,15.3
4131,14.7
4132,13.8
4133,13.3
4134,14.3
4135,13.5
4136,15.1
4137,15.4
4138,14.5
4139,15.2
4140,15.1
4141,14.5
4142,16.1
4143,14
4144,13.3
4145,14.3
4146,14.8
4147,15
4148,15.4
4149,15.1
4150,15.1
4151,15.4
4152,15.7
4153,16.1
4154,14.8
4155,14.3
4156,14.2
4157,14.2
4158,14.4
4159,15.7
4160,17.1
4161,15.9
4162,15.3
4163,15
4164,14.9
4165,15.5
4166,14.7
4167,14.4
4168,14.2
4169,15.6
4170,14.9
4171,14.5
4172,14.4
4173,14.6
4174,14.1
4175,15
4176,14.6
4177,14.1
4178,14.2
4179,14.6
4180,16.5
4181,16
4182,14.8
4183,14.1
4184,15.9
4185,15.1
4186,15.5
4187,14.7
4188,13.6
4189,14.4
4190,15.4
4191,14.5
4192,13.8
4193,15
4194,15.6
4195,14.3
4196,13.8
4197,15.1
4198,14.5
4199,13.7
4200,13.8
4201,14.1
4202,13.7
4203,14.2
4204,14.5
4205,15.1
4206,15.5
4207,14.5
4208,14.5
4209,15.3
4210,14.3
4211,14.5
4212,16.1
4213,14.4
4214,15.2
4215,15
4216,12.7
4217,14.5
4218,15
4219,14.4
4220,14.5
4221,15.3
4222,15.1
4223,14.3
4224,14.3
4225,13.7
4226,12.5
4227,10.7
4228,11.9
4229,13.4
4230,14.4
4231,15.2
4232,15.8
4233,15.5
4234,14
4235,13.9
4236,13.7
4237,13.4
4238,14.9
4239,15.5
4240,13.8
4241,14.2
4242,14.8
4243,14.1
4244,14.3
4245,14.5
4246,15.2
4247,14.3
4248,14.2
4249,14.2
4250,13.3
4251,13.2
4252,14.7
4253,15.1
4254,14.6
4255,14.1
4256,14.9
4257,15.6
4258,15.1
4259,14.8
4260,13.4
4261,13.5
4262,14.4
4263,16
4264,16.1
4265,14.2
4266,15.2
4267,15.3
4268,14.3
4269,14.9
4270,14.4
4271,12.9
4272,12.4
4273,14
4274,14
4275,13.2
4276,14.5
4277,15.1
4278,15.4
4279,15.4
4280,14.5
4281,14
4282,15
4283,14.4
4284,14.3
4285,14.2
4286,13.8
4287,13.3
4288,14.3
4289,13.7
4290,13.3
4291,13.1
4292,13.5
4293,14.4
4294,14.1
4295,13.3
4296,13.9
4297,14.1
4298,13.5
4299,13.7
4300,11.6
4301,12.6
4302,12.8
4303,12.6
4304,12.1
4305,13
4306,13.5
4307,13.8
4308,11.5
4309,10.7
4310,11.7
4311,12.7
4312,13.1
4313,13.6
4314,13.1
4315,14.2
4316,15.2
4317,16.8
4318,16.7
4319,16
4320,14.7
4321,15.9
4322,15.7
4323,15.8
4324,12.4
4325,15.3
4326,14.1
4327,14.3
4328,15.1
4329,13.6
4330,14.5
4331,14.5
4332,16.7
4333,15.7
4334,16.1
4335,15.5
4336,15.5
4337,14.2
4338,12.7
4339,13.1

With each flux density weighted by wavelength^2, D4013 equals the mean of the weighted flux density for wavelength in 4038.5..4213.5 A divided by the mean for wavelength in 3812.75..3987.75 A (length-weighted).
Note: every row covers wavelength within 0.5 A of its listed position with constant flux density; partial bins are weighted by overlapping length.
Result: 1.41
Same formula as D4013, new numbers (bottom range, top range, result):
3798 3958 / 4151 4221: 1.46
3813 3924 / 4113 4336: 1.42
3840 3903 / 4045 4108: 1.24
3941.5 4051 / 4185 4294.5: 1.22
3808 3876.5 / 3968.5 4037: 1.24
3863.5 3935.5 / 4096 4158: 1.36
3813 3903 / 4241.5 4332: 1.46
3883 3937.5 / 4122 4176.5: 1.50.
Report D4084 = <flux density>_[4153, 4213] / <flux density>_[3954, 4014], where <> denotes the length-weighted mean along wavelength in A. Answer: 1.2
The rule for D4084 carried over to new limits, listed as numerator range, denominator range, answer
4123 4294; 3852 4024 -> 1.19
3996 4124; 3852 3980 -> 1.25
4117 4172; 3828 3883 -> 1.23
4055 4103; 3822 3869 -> 1.22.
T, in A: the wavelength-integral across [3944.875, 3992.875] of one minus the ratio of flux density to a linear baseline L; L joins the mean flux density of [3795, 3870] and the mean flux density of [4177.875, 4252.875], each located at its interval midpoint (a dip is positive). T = 3.4 A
